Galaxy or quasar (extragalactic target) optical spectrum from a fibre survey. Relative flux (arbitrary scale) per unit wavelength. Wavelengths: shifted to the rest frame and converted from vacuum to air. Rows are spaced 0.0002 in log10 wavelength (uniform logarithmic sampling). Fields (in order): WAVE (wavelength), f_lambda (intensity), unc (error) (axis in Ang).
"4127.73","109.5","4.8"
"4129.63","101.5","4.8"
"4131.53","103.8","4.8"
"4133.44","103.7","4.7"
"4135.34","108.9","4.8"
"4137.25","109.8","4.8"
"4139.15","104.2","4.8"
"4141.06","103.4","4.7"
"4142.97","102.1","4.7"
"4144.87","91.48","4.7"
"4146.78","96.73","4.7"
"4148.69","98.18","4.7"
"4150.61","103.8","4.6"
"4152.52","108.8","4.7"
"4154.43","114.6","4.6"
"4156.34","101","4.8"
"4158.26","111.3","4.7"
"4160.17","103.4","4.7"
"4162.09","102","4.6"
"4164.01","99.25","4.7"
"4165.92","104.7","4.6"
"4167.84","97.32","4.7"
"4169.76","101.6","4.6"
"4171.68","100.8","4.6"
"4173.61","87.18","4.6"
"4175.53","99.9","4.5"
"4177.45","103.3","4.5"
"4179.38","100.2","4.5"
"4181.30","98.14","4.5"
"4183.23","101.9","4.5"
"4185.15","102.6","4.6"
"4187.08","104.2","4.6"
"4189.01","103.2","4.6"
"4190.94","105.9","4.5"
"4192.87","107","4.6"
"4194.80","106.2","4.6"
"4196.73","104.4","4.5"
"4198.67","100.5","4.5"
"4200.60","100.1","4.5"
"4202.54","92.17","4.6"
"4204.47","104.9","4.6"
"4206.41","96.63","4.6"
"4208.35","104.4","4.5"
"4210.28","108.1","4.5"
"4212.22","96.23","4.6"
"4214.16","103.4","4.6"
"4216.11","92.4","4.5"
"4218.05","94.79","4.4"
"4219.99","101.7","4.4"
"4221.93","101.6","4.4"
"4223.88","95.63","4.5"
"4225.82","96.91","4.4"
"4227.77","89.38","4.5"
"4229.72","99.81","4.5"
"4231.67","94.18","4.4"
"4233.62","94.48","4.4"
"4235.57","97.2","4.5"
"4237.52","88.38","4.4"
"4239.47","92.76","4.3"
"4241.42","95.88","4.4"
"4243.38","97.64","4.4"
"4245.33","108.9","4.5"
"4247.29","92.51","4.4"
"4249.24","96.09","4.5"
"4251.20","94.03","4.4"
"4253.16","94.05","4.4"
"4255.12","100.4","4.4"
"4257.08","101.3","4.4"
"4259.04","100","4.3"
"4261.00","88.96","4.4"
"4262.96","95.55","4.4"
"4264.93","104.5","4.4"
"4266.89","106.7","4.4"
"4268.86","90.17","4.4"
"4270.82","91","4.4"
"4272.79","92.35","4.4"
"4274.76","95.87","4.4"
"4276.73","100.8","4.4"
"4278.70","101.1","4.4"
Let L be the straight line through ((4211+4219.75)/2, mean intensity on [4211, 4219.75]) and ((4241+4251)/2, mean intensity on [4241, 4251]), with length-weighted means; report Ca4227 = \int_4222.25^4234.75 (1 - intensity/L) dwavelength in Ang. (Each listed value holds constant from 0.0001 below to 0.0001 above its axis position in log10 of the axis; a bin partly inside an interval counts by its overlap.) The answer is 0.3 Ang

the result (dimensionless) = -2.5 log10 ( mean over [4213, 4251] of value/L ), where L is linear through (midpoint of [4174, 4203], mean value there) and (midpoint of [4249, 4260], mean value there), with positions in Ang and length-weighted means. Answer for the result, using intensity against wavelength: 0.03 mag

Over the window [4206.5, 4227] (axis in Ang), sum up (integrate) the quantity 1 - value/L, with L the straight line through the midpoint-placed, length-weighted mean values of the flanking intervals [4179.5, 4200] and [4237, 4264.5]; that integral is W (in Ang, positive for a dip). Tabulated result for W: 0.2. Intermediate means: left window 103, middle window 99.3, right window 96.5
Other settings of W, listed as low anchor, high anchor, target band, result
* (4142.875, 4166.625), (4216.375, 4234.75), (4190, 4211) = -0.9 Ang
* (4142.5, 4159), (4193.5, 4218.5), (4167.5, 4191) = 0.3 Ang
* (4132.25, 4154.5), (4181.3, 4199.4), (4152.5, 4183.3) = 0.5 Ang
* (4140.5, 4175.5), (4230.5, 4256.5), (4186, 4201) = -0.7 Ang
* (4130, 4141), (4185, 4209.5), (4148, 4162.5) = -0.1 Ang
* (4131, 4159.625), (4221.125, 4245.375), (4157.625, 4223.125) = -0.9 Ang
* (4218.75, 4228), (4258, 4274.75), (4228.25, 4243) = 0.4 Ang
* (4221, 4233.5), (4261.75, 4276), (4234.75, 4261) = -0.1 Ang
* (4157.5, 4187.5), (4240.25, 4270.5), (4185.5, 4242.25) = 0.1 Ang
